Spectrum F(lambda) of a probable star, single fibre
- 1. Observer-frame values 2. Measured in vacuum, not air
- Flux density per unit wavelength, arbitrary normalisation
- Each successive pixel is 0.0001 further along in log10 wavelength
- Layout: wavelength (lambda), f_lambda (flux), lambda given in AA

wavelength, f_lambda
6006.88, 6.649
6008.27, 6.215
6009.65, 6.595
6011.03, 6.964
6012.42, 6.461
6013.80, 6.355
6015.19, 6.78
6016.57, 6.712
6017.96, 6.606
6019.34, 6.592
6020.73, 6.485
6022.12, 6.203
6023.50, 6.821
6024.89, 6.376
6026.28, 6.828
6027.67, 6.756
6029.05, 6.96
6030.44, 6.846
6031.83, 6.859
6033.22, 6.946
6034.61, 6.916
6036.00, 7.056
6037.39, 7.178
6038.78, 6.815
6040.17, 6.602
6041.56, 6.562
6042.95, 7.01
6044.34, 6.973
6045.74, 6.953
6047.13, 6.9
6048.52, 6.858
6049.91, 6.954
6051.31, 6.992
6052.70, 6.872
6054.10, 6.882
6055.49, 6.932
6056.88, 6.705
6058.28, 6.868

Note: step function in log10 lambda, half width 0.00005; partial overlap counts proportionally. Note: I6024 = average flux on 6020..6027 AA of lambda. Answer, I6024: 6.54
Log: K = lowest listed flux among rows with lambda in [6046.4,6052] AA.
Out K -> 6.858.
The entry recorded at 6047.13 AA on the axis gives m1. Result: 6.9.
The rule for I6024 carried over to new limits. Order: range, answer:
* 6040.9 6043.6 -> 6.79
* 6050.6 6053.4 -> 6.92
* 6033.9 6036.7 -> 6.98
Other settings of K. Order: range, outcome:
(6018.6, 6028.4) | 6.203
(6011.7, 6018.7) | 6.355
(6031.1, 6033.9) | 6.859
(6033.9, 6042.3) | 6.562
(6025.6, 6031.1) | 6.756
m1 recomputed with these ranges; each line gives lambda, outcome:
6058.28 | 6.868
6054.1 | 6.882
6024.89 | 6.376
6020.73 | 6.485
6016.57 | 6.712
